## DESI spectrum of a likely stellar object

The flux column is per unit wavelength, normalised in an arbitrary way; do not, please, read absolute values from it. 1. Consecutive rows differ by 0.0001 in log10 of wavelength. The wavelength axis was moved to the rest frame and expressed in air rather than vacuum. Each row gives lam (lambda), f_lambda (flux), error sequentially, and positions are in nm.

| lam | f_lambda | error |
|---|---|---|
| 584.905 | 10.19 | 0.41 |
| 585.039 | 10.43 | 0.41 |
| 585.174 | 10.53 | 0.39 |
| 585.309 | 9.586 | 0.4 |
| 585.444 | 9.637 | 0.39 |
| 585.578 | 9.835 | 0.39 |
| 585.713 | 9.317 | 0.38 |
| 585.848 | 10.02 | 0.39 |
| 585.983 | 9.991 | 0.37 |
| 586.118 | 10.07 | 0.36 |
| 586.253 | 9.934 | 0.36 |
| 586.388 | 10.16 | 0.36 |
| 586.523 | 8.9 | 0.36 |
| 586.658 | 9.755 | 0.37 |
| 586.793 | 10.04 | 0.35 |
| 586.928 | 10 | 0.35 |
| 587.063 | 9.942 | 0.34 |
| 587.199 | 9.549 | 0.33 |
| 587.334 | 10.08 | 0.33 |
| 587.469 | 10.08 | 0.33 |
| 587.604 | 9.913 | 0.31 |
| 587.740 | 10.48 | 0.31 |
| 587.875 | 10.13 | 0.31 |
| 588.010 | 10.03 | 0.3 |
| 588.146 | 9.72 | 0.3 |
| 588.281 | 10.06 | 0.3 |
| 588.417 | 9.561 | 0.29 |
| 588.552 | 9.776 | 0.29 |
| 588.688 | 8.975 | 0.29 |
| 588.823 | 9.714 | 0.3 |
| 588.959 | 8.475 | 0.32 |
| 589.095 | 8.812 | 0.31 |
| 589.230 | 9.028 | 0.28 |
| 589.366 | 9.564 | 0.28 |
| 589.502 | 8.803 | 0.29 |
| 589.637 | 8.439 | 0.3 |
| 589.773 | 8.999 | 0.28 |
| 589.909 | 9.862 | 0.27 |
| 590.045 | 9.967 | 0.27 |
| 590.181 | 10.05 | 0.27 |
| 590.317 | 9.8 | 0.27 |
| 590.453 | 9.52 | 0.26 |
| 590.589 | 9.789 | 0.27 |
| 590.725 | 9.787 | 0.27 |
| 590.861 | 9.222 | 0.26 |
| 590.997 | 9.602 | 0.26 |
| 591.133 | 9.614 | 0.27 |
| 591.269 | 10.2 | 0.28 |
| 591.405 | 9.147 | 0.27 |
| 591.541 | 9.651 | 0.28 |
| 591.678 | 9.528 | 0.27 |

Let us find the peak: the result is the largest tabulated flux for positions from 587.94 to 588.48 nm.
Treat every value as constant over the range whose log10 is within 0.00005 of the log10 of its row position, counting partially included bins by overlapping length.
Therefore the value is 10.06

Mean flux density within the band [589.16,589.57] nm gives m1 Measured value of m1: 9.15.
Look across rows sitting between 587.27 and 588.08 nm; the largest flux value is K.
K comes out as 10.48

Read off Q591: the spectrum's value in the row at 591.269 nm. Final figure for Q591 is 10.2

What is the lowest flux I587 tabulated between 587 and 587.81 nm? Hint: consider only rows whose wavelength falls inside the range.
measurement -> 9.549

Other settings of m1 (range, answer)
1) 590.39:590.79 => 9.7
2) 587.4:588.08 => 10.1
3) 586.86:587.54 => 9.93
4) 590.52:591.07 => 9.6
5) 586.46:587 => 9.69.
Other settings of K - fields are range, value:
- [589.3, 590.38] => 10.05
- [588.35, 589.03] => 9.776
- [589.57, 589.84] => 8.999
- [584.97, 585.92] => 10.53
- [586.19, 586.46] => 10.16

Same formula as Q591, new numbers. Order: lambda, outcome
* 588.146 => 9.72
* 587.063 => 9.942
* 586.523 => 8.9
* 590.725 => 9.787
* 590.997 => 9.602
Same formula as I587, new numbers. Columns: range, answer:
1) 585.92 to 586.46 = 9.934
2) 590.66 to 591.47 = 9.147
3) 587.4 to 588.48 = 9.561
